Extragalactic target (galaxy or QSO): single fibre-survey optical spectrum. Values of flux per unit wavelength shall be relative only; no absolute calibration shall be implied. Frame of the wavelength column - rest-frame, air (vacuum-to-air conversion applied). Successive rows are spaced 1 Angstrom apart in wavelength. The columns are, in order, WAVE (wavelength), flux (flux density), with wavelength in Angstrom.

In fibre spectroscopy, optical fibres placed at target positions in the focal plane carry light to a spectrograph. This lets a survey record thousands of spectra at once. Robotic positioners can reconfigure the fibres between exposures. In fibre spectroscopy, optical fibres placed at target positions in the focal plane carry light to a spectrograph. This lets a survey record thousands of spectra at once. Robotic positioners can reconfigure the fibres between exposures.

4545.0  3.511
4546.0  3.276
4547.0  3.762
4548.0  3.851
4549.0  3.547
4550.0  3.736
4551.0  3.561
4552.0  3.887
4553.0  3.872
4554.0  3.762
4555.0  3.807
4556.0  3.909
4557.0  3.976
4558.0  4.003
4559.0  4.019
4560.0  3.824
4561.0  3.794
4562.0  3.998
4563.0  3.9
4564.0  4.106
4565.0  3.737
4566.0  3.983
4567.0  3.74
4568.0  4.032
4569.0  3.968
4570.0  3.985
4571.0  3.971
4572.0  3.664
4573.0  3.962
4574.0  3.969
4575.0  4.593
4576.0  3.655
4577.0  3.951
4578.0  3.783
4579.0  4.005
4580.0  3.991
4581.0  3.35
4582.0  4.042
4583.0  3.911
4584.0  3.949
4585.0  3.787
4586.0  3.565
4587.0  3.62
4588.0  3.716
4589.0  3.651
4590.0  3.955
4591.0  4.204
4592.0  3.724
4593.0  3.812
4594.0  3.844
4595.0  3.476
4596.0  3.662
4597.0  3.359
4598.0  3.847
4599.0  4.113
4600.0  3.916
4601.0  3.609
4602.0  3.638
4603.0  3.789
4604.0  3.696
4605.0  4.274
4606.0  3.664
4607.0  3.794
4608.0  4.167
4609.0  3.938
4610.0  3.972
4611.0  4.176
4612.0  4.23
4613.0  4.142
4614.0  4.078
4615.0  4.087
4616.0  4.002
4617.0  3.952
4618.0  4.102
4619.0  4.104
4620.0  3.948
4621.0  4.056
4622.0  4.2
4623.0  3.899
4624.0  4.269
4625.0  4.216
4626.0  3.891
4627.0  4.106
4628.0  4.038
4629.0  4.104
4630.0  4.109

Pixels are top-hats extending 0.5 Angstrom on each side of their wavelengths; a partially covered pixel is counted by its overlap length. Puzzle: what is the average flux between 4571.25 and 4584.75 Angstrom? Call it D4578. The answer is 3.91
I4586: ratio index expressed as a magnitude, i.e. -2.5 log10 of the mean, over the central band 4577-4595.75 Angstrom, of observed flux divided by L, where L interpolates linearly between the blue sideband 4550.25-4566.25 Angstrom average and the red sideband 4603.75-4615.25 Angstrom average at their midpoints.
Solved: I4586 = 0.044 mag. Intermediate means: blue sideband 3.88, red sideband 4.02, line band 3.8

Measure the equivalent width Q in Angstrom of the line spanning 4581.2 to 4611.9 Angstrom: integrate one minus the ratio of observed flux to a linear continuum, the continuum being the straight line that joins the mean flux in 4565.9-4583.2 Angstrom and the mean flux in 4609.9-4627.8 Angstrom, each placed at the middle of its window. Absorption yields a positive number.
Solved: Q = 1.3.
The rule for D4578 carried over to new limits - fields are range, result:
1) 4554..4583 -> 3.92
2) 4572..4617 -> 3.88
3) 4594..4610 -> 3.8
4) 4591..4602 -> 3.75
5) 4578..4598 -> 3.77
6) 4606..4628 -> 4.05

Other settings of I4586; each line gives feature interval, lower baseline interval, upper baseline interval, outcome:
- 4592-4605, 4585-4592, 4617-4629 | 0.03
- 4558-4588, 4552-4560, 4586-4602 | -0.02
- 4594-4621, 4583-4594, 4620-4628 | 0.01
